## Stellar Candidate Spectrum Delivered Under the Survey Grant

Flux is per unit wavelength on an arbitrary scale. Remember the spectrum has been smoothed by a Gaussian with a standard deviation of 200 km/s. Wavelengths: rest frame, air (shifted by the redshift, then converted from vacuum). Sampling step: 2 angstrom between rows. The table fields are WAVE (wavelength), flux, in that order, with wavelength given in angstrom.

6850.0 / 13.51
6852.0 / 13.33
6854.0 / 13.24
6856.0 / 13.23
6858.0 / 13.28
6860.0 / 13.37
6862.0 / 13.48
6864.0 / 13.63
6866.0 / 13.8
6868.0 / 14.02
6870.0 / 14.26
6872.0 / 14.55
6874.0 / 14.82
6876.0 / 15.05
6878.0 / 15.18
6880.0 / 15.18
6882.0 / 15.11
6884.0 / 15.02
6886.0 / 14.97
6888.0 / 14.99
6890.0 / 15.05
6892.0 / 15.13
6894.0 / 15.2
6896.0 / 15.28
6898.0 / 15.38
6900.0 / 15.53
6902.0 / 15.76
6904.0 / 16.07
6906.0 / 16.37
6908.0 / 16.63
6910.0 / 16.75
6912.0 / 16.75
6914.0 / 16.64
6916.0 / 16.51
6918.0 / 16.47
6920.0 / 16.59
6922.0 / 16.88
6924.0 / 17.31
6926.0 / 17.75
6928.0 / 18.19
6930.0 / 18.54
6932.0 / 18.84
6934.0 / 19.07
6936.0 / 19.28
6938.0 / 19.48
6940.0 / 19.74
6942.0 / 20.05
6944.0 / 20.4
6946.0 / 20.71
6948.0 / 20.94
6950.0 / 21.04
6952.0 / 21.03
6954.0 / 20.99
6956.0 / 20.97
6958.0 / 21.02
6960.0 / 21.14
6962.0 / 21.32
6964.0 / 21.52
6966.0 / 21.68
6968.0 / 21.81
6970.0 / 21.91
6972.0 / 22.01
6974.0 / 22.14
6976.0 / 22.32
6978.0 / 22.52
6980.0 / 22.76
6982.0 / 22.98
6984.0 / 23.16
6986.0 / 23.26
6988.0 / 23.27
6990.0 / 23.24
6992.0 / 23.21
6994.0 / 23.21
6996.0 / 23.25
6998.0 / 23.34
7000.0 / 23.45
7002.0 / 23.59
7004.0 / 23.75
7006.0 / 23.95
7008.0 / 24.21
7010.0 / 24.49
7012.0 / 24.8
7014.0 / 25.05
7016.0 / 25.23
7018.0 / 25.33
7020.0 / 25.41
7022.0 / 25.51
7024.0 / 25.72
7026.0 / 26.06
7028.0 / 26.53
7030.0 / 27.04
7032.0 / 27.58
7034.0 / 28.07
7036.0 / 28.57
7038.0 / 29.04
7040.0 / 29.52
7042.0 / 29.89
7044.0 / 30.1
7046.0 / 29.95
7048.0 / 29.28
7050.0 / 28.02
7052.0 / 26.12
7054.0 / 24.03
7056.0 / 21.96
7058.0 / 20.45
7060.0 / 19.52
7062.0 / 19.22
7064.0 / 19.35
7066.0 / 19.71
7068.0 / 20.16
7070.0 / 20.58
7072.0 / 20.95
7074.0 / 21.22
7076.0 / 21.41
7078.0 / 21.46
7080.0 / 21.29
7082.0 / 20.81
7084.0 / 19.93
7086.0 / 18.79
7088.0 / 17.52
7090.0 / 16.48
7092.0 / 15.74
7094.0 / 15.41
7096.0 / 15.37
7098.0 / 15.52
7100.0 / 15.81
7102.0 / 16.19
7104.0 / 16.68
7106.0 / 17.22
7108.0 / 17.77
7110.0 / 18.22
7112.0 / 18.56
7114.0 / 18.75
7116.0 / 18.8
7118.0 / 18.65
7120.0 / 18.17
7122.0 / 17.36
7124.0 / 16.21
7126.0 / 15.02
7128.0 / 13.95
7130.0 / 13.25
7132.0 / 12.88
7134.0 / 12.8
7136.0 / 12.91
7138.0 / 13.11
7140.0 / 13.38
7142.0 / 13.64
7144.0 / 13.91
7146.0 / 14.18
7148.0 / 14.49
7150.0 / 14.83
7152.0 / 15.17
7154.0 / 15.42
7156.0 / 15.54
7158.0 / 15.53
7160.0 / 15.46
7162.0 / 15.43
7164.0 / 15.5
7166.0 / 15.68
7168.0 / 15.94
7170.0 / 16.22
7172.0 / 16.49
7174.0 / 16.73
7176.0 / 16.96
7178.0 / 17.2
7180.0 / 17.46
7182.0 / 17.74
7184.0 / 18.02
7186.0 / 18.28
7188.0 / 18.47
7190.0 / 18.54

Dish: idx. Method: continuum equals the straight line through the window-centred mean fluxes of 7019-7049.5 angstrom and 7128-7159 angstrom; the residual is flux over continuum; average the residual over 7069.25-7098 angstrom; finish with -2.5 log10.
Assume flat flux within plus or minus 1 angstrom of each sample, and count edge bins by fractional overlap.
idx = 0.149 mag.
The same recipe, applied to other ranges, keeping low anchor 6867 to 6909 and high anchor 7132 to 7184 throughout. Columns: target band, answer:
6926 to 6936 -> -0.219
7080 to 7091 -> -0.235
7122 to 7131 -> 0.026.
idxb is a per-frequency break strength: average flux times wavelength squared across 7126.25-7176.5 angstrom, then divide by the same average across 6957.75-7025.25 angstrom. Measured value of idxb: 0.66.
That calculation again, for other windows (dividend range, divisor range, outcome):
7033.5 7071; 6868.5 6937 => 1.60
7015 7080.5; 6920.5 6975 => 1.26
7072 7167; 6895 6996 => 0.87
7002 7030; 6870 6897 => 1.74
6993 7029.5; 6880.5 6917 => 1.62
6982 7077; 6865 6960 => 1.47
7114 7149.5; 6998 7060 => 0.59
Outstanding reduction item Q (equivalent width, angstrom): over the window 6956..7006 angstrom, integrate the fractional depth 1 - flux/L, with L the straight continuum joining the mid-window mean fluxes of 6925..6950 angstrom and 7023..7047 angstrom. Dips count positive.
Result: 1.6 angstrom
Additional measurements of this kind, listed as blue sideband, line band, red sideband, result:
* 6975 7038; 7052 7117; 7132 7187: 3.1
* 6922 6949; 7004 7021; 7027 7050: 1.0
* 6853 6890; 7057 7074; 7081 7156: -4.8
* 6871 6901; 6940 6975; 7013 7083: -3.4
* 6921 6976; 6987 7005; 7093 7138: -4.1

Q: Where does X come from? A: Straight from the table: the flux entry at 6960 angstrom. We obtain 21.14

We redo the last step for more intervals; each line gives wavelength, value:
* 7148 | 14.49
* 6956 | 20.97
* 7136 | 12.91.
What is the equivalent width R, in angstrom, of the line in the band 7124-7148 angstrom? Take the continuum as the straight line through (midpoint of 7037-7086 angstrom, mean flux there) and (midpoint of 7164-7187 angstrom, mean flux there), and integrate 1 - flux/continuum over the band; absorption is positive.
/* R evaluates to 6.84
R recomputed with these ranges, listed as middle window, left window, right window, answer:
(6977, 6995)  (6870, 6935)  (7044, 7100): -4.5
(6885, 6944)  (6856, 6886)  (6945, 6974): 2.6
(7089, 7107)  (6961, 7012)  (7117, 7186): 1.9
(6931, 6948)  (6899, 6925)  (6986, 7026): -0.9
